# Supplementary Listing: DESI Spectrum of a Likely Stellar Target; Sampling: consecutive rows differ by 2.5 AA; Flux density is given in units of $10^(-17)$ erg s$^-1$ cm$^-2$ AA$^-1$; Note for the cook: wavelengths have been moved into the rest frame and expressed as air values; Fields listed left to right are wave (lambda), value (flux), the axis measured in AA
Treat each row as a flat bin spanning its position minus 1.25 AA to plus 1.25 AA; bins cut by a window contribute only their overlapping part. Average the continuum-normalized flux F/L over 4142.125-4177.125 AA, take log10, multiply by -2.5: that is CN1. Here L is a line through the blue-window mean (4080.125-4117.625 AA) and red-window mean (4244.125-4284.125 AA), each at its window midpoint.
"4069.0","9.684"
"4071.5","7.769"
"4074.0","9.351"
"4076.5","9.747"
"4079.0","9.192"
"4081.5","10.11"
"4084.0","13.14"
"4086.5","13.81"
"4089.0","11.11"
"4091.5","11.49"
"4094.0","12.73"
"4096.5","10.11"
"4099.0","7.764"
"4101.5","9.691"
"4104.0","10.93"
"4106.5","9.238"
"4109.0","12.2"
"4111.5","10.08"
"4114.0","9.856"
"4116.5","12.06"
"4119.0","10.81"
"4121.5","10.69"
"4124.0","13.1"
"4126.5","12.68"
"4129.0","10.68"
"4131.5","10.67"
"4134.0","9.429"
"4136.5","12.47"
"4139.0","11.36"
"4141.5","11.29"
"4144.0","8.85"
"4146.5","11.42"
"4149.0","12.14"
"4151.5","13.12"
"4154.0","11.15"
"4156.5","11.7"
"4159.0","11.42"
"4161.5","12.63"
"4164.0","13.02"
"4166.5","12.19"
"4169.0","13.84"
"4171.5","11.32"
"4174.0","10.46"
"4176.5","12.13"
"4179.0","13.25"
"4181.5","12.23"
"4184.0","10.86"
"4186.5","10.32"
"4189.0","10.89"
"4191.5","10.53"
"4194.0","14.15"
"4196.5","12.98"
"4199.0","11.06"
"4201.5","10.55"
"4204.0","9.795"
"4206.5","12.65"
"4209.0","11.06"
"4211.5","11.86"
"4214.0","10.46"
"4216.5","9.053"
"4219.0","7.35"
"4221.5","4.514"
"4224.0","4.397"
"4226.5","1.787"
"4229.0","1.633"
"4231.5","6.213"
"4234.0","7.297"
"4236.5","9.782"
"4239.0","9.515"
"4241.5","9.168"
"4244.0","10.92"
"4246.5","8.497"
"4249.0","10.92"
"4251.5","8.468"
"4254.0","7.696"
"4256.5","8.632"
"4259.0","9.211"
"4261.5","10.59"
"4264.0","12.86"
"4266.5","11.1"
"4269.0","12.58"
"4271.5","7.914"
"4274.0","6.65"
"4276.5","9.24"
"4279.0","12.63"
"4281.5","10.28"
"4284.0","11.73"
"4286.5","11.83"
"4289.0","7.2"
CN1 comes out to -0.12 mag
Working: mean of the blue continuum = 10.9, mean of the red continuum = 9.91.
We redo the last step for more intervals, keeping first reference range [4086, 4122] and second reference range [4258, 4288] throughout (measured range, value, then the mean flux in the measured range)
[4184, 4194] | -0.04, 11.1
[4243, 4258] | 0.16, 9.16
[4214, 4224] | 0.44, 7.09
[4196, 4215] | -0.06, 11.2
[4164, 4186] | -0.13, 12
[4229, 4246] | 0.27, 8.27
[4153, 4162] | -0.09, 11.7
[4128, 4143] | -0.02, 11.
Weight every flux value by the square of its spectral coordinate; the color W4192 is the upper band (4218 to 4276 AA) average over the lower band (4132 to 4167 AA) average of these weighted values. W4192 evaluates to 0.7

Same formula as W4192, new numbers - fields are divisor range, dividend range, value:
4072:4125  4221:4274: 0.83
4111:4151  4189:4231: 0.84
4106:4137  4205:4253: 0.78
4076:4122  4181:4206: 1.10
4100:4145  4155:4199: 1.13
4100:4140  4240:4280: 0.95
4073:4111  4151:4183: 1.18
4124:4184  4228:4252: 0.74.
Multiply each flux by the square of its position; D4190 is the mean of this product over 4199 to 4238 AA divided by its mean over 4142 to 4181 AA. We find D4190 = 0.69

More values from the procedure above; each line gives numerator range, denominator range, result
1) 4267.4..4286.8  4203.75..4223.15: 1.12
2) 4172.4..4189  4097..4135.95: 1.11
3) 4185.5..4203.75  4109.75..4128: 1.04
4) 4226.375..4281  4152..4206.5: 0.79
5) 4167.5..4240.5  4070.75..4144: 0.94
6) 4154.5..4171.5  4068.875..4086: 1.28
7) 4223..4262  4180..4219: 0.71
